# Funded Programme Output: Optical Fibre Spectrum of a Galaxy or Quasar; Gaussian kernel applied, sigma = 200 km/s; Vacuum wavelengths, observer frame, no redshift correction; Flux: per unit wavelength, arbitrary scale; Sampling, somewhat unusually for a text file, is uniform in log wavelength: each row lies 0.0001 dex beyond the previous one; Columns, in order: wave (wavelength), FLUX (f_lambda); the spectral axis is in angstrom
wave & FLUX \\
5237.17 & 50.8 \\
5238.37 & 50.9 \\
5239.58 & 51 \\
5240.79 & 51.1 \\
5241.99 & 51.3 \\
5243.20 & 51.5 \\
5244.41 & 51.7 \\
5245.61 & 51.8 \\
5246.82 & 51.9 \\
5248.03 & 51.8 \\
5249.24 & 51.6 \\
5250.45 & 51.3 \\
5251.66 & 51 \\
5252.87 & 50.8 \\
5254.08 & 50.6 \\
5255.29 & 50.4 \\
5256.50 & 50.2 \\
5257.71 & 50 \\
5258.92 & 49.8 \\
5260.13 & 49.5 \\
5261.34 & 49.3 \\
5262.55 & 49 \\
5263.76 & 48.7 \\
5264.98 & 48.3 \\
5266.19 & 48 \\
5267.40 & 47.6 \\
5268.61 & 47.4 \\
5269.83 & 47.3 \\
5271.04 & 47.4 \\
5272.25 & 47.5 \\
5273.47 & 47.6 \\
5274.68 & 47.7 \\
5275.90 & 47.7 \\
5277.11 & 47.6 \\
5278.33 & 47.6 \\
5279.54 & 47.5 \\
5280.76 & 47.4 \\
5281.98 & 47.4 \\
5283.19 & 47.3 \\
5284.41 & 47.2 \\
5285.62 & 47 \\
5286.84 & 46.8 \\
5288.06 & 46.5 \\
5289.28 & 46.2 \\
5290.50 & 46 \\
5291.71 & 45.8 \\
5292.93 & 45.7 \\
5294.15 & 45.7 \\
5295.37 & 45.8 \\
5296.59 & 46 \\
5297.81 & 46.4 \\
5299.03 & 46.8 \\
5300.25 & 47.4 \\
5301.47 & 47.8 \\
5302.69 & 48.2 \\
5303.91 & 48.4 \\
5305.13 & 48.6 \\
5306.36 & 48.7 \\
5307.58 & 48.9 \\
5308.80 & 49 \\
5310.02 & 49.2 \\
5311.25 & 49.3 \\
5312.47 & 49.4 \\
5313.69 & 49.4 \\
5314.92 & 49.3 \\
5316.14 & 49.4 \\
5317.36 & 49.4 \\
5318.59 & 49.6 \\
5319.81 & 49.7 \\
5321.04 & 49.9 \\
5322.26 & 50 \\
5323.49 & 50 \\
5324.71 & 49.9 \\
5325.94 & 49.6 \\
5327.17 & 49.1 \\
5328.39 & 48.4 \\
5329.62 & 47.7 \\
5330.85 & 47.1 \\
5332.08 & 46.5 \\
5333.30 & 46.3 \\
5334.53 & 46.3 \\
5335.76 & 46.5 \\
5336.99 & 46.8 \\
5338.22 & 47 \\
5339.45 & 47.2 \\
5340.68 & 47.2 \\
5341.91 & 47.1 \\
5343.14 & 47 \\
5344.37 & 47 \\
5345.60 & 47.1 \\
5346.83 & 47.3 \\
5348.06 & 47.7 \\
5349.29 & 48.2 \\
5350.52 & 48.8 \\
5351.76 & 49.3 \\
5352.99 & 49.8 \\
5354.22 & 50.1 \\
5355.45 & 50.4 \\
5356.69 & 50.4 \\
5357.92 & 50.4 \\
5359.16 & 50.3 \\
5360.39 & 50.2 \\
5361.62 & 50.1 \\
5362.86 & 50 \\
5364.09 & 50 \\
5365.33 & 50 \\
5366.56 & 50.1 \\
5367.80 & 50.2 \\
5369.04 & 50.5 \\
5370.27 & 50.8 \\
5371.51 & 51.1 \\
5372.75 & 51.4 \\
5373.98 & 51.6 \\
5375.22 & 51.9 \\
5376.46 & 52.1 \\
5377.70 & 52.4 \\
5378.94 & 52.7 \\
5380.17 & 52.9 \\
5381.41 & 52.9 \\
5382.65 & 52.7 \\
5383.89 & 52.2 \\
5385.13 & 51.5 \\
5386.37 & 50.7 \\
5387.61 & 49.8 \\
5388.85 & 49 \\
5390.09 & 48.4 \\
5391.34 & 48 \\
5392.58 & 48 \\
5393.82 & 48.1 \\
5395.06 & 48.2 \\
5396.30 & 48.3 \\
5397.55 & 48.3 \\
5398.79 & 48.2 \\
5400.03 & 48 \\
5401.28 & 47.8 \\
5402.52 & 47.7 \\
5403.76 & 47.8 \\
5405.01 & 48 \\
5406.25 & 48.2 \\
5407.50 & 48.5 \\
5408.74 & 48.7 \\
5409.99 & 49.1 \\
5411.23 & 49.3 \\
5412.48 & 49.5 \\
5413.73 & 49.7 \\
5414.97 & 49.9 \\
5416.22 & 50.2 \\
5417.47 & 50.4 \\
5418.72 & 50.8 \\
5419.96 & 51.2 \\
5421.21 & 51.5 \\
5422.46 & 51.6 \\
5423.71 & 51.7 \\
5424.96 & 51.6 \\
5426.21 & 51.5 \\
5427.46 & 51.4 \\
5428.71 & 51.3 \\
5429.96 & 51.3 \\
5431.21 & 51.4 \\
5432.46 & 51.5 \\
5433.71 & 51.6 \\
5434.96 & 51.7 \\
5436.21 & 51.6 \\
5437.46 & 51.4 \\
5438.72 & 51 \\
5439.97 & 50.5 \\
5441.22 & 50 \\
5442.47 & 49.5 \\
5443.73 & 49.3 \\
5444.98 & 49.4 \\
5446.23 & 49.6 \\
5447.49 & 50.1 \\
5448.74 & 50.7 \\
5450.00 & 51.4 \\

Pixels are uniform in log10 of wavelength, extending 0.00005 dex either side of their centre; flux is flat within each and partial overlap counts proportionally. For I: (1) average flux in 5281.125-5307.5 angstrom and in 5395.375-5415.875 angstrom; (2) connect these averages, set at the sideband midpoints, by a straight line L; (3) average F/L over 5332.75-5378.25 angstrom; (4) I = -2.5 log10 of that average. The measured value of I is -0.03 mag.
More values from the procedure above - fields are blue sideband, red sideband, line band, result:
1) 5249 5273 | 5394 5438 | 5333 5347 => 0.06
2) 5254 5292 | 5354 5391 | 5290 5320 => 0.02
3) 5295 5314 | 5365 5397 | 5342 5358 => 0.02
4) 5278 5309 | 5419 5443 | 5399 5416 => 0.04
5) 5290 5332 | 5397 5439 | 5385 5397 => 0.02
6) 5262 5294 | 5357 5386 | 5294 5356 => 0.02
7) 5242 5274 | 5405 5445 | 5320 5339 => 0.04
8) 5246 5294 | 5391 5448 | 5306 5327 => -0.01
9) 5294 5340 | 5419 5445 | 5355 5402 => -0.01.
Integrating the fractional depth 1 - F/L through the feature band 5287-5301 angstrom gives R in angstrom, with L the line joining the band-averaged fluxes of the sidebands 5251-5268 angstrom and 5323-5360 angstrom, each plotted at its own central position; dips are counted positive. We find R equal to 0.78 angstrom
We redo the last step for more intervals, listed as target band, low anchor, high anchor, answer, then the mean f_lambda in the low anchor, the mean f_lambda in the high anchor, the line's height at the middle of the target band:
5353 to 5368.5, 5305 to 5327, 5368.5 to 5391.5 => 0.2 angstrom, 49.4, 51.3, 50.7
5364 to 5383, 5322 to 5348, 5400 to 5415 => -1.3 angstrom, 47.6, 48.6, 48.2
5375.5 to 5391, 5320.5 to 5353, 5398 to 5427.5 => -0.8 angstrom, 47.9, 49.6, 49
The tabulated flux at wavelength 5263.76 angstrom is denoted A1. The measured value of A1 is 48.7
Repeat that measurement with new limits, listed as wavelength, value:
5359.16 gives 50.3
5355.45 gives 50.4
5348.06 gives 47.7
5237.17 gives 50.8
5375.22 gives 51.9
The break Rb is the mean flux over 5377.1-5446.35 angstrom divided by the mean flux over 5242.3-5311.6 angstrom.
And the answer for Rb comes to 1.0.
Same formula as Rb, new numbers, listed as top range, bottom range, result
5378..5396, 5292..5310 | 1.06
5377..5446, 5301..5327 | 1.02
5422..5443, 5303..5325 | 1.04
